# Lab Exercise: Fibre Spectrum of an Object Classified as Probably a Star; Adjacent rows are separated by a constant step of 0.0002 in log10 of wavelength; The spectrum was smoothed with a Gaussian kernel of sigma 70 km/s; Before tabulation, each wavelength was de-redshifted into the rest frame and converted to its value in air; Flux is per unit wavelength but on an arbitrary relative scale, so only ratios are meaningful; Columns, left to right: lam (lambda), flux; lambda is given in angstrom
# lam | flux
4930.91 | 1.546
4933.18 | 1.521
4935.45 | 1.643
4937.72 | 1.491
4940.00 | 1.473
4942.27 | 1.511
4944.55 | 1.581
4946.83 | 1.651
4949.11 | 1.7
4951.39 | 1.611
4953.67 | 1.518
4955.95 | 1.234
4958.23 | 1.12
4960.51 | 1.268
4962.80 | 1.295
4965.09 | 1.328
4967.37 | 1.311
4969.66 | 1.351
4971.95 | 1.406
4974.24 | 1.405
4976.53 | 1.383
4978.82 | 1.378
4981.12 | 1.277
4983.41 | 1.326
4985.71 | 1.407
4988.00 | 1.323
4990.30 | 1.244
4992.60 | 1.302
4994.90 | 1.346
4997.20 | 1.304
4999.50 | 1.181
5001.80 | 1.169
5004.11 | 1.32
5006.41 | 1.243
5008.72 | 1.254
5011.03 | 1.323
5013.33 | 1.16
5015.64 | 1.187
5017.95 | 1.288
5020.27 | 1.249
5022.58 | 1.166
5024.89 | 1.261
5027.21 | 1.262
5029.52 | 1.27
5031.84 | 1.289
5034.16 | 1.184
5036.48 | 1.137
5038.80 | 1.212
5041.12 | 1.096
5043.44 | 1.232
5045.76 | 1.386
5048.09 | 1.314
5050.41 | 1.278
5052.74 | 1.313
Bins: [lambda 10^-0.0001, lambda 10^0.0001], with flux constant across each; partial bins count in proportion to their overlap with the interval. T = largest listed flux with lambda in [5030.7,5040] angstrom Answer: 1.289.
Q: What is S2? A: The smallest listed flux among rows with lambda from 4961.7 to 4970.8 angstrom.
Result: 1.295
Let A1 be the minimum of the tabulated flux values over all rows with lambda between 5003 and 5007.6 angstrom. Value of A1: 1.243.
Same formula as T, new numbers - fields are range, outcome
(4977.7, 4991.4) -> 1.407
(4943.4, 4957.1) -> 1.7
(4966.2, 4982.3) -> 1.406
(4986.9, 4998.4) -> 1.346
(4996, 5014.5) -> 1.323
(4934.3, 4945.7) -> 1.643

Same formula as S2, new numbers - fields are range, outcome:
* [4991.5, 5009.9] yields 1.169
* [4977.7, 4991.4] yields 1.244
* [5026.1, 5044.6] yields 1.096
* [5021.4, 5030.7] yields 1.166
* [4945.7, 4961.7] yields 1.12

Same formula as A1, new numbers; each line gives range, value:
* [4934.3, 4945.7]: 1.473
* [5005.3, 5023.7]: 1.16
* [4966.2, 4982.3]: 1.277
